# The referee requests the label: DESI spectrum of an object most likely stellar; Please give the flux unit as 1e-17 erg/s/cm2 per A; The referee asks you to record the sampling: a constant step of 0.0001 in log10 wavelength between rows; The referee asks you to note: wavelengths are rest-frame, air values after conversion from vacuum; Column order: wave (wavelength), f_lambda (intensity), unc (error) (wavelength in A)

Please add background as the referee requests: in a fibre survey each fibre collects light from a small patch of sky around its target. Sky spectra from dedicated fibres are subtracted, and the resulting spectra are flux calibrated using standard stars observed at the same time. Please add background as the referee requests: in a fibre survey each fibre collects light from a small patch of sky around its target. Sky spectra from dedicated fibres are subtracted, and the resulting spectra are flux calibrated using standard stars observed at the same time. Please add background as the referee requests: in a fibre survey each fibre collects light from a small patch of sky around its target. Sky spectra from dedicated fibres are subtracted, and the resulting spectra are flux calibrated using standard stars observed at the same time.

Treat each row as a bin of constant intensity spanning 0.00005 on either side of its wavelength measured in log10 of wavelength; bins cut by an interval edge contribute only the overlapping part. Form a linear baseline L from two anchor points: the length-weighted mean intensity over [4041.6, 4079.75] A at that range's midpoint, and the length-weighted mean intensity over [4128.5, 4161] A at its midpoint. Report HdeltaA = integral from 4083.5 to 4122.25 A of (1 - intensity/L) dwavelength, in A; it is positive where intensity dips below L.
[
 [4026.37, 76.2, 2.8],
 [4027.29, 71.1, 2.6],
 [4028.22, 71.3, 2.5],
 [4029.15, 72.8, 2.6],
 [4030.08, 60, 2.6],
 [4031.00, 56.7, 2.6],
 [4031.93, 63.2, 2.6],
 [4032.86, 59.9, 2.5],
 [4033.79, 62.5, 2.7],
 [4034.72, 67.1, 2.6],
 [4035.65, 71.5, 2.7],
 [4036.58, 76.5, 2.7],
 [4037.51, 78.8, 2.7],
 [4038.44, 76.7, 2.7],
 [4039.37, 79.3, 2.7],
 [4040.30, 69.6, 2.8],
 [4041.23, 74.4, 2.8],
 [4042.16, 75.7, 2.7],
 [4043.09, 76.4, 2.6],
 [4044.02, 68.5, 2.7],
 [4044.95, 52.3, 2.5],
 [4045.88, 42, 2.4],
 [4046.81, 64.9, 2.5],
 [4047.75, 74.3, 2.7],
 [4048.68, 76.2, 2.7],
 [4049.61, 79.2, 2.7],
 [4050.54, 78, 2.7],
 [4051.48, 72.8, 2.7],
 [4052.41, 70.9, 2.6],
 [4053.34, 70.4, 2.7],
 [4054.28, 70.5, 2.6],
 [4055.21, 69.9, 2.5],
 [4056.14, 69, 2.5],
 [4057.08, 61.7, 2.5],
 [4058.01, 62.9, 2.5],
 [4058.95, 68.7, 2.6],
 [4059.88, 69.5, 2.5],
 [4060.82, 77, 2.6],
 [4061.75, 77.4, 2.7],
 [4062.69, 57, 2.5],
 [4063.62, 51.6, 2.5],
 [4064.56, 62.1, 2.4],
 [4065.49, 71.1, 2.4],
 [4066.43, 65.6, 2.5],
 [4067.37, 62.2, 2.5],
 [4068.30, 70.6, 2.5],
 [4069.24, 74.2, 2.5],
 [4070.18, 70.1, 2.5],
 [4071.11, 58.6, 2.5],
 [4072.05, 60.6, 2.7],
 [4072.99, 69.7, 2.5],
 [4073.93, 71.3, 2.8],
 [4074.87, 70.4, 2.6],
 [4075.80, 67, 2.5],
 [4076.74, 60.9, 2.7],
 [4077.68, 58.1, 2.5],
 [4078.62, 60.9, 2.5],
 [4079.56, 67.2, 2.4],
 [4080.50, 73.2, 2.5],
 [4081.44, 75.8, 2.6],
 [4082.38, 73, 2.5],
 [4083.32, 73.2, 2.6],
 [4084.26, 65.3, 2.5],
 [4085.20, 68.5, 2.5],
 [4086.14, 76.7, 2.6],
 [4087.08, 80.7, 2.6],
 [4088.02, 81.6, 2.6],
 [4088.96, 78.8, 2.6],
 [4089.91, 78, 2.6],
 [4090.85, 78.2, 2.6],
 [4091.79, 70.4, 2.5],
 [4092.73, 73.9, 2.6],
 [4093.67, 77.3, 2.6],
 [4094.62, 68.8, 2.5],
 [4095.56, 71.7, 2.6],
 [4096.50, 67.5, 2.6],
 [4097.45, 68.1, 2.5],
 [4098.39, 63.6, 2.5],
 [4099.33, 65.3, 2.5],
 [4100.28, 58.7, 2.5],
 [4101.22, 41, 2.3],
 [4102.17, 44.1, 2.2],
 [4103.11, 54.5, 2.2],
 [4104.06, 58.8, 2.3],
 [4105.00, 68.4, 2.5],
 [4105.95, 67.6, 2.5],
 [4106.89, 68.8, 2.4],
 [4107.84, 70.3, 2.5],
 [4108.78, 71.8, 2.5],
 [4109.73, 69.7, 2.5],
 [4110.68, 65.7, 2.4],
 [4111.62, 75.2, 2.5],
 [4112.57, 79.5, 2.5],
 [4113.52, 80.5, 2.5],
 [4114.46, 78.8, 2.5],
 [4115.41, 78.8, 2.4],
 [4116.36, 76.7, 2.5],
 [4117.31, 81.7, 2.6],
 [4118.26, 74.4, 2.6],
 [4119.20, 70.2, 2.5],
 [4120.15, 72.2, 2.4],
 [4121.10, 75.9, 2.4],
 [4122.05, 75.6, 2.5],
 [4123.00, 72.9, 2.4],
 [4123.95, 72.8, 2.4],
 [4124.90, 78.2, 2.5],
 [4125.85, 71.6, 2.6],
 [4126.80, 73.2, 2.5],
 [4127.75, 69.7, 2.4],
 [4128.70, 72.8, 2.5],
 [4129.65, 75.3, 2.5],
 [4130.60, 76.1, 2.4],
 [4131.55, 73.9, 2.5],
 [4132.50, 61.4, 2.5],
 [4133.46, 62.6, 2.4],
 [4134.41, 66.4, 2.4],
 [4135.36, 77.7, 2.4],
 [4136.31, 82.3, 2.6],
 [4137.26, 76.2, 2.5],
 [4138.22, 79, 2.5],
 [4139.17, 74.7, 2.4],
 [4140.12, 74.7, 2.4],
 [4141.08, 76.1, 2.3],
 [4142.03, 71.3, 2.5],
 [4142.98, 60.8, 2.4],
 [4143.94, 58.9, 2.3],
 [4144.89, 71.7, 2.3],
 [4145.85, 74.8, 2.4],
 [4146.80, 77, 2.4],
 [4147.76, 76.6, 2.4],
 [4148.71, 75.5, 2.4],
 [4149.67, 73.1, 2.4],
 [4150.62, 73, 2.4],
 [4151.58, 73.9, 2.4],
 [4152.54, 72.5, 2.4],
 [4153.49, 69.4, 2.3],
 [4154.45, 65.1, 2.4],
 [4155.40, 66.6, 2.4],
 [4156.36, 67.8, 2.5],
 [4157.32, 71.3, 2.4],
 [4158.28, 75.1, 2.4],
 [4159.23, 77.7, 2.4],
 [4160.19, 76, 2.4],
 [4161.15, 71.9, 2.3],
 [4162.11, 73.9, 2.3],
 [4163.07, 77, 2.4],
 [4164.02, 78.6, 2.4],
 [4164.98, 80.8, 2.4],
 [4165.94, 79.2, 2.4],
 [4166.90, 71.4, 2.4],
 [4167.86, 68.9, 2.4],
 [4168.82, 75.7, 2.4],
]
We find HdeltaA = -0.43 A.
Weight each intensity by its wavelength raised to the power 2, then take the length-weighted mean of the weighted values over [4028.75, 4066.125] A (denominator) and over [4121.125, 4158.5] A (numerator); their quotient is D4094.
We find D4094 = 1.10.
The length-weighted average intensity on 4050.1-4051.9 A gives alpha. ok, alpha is 75.1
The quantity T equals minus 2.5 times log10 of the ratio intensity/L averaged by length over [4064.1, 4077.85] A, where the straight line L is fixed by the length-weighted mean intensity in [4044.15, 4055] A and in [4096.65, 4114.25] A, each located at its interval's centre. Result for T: 0.01 mag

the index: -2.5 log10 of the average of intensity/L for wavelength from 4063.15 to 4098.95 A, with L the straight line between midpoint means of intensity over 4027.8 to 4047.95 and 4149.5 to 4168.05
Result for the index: 0.01 mag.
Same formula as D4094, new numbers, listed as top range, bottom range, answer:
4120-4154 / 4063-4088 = 1.10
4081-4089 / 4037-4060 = 1.08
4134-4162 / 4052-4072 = 1.13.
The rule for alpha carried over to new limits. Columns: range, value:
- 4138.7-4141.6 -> 75.1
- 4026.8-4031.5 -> 66.5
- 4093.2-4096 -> 72.5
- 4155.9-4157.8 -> 69.4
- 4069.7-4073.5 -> 64.8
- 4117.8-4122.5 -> 73.7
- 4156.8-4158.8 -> 73.3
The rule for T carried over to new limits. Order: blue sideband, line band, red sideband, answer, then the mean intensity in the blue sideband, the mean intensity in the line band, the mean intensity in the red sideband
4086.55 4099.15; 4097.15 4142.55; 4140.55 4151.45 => 0.028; 73.6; 70.8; 71.8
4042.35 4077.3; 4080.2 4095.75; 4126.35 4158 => -0.083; 67.5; 74.5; 71.9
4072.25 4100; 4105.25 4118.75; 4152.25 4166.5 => -0.037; 70.7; 74.2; 73.6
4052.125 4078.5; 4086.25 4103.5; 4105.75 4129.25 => 0.039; 66.6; 68.1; 73.9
